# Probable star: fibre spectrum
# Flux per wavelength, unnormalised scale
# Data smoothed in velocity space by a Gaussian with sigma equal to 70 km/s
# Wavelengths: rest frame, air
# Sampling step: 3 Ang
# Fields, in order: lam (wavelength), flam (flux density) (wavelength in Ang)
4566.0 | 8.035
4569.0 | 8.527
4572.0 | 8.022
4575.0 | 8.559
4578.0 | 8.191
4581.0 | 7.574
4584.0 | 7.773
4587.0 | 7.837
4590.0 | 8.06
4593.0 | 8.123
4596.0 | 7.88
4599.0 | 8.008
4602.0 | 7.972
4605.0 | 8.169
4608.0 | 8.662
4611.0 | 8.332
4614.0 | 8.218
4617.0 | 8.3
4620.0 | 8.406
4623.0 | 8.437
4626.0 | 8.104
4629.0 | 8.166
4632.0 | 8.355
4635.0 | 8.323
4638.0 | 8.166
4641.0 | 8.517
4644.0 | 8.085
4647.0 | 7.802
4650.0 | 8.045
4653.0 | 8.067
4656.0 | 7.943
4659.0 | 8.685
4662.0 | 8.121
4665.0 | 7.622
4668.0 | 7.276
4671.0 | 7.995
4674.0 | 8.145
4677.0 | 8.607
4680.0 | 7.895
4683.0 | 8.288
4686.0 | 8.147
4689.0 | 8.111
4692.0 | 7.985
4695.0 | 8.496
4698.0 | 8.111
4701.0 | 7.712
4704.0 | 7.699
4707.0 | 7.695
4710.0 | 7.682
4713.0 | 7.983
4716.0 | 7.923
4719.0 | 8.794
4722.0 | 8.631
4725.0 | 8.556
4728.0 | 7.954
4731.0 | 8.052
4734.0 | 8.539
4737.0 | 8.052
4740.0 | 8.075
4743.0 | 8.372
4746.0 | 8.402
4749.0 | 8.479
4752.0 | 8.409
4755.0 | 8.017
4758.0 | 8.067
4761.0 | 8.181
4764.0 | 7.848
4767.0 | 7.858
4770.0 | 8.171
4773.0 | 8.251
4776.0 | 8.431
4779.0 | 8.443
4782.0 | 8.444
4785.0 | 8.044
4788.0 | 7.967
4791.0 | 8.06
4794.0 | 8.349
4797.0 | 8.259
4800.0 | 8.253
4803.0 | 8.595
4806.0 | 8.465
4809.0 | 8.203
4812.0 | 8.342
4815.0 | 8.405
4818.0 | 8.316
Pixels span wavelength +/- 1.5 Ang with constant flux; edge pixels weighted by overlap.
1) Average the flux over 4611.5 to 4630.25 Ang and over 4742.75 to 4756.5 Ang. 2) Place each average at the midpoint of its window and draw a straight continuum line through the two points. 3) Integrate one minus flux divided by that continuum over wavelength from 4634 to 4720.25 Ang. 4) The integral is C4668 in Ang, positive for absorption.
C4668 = 2.5 Ang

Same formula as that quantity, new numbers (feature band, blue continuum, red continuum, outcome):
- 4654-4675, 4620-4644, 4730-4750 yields 0.8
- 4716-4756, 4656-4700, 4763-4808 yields -0.7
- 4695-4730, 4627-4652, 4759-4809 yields 0.5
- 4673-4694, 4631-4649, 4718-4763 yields 0.2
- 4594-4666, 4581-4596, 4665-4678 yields -2.4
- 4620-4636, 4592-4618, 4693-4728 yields -0.2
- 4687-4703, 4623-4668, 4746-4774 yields 0.1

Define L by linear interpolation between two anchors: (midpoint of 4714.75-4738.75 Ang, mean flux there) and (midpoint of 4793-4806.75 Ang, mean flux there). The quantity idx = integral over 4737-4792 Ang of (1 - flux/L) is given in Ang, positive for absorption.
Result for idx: 1.0 Ang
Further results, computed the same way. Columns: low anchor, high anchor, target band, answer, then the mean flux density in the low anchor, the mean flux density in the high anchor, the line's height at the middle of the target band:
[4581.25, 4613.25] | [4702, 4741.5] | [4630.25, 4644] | -0.39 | 8.06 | 8.12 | 8.08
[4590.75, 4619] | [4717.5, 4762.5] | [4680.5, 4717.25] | 1.27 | 8.19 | 8.31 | 8.27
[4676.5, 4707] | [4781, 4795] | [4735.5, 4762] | -0.35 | 8.07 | 8.16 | 8.12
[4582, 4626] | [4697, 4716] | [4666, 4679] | -0.10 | 8.15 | 7.81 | 7.92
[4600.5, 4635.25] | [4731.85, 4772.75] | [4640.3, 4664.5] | 0.40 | 8.29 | 8.19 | 8.26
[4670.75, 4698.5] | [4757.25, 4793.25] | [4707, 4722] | 0.12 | 8.19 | 8.15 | 8.18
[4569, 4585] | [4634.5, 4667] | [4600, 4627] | -0.65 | 8.08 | 8.11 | 8.09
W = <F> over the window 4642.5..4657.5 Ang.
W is 7.99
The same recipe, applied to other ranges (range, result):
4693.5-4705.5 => 8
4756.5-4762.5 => 8.12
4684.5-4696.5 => 8.18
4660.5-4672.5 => 7.75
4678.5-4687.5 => 8.11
